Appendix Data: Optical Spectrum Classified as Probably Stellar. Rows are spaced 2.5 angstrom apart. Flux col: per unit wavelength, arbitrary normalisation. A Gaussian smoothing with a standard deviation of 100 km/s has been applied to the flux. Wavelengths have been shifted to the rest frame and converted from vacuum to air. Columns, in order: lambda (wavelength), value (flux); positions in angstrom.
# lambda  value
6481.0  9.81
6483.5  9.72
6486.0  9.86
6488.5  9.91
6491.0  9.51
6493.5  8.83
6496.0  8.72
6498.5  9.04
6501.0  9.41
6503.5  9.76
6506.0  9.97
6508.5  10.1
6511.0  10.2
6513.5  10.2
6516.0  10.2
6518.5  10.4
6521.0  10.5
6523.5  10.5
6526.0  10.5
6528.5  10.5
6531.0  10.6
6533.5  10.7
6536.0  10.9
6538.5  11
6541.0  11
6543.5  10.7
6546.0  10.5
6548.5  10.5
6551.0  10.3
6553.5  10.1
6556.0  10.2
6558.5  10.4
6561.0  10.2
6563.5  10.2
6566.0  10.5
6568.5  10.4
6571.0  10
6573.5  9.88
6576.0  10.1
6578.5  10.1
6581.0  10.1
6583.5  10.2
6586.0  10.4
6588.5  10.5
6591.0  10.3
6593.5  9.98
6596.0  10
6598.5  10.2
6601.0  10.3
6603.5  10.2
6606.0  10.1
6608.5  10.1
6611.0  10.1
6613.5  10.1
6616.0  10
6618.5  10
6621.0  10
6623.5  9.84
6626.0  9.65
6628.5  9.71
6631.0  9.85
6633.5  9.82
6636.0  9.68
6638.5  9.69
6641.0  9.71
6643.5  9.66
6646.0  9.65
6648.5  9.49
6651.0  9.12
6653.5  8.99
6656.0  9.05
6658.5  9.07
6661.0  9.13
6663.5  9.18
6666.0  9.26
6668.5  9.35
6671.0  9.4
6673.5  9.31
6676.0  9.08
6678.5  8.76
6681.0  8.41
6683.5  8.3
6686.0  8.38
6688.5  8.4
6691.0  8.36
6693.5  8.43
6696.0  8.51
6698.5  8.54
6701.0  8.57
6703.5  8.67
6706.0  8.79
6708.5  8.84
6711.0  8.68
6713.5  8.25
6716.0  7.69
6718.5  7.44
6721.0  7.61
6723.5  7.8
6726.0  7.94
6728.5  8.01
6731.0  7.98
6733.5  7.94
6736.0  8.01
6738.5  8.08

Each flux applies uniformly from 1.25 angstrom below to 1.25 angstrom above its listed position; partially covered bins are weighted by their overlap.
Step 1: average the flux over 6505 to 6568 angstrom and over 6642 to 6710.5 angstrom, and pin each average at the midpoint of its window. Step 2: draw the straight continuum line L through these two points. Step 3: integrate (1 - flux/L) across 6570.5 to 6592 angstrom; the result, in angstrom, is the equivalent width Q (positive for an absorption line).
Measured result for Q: -0.5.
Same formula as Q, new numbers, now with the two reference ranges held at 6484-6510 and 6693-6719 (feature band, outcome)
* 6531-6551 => -3.1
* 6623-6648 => -2.6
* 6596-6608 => -1.6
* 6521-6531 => -1.2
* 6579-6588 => -1.2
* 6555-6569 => -1.7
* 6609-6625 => -2.0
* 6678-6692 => 0.2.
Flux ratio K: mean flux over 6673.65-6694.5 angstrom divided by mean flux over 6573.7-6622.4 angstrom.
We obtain 0.84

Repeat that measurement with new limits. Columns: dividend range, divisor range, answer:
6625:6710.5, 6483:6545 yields 0.90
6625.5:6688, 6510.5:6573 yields 0.89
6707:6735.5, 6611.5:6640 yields 0.81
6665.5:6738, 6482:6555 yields 0.83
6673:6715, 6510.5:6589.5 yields 0.83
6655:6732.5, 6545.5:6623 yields 0.84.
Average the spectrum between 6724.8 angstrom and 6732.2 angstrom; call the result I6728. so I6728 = 7.98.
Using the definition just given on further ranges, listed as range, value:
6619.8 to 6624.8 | 9.92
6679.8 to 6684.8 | 8.35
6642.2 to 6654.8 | 9.38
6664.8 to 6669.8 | 9.31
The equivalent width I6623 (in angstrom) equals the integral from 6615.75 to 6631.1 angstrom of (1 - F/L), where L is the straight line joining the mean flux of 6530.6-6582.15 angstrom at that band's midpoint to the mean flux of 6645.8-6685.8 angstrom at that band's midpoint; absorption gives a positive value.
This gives -0.4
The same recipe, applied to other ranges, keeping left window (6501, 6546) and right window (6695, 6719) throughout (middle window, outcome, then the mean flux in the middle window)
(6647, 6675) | -0.91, 9.22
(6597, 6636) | -2.38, 9.99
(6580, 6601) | -1.13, 10.2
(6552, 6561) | -0.15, 10.2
